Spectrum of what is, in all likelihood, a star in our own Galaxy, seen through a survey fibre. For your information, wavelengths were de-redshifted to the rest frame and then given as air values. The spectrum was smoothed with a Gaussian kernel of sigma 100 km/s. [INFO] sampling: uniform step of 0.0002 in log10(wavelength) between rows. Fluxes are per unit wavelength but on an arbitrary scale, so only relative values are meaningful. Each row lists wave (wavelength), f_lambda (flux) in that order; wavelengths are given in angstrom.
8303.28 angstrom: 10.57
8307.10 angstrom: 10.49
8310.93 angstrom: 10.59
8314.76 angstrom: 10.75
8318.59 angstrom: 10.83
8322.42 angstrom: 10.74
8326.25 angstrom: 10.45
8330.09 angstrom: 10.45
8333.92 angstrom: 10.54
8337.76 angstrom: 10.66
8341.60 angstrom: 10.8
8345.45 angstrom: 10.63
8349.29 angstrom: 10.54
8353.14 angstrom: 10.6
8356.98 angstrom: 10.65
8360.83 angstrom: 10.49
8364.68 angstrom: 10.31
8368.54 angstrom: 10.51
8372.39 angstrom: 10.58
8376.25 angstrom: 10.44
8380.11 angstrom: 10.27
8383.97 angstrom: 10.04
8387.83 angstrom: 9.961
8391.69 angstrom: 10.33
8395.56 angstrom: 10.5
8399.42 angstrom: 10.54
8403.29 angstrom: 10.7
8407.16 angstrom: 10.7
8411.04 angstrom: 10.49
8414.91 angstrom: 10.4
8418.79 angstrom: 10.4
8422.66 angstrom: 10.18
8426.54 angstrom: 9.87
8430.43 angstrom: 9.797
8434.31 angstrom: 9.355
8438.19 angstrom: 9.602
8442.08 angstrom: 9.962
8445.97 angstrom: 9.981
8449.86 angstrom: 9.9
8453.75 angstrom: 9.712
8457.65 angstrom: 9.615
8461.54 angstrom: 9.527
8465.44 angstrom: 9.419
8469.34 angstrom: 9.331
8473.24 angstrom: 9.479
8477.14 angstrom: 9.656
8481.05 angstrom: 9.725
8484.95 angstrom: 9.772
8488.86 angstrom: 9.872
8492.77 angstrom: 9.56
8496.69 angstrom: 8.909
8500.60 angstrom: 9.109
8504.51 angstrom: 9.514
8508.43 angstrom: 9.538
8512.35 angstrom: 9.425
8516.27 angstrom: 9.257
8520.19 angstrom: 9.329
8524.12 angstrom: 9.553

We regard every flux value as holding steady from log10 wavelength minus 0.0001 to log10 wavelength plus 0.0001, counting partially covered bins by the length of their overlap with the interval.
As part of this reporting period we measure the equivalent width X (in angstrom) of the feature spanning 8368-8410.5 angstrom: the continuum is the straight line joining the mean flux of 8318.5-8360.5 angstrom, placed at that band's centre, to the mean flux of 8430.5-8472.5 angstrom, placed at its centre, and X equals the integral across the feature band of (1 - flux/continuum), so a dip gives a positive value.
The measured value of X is -1.0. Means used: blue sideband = 10.6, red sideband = 9.64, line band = 10.4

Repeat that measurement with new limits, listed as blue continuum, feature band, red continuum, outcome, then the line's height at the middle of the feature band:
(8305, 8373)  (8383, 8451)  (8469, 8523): -0.8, 10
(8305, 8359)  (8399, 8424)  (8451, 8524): -1.1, 10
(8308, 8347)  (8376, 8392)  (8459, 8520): 0.1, 10.2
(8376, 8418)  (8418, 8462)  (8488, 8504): 0.5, 9.94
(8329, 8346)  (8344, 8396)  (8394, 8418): 0.9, 10.6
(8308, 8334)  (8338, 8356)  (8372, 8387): -0.3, 10.5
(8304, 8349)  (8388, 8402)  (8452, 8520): -0.4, 10.1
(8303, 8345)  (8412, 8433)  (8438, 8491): -0.3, 9.97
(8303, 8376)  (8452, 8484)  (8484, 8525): 0.4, 9.68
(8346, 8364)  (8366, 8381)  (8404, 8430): 0.0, 10.5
